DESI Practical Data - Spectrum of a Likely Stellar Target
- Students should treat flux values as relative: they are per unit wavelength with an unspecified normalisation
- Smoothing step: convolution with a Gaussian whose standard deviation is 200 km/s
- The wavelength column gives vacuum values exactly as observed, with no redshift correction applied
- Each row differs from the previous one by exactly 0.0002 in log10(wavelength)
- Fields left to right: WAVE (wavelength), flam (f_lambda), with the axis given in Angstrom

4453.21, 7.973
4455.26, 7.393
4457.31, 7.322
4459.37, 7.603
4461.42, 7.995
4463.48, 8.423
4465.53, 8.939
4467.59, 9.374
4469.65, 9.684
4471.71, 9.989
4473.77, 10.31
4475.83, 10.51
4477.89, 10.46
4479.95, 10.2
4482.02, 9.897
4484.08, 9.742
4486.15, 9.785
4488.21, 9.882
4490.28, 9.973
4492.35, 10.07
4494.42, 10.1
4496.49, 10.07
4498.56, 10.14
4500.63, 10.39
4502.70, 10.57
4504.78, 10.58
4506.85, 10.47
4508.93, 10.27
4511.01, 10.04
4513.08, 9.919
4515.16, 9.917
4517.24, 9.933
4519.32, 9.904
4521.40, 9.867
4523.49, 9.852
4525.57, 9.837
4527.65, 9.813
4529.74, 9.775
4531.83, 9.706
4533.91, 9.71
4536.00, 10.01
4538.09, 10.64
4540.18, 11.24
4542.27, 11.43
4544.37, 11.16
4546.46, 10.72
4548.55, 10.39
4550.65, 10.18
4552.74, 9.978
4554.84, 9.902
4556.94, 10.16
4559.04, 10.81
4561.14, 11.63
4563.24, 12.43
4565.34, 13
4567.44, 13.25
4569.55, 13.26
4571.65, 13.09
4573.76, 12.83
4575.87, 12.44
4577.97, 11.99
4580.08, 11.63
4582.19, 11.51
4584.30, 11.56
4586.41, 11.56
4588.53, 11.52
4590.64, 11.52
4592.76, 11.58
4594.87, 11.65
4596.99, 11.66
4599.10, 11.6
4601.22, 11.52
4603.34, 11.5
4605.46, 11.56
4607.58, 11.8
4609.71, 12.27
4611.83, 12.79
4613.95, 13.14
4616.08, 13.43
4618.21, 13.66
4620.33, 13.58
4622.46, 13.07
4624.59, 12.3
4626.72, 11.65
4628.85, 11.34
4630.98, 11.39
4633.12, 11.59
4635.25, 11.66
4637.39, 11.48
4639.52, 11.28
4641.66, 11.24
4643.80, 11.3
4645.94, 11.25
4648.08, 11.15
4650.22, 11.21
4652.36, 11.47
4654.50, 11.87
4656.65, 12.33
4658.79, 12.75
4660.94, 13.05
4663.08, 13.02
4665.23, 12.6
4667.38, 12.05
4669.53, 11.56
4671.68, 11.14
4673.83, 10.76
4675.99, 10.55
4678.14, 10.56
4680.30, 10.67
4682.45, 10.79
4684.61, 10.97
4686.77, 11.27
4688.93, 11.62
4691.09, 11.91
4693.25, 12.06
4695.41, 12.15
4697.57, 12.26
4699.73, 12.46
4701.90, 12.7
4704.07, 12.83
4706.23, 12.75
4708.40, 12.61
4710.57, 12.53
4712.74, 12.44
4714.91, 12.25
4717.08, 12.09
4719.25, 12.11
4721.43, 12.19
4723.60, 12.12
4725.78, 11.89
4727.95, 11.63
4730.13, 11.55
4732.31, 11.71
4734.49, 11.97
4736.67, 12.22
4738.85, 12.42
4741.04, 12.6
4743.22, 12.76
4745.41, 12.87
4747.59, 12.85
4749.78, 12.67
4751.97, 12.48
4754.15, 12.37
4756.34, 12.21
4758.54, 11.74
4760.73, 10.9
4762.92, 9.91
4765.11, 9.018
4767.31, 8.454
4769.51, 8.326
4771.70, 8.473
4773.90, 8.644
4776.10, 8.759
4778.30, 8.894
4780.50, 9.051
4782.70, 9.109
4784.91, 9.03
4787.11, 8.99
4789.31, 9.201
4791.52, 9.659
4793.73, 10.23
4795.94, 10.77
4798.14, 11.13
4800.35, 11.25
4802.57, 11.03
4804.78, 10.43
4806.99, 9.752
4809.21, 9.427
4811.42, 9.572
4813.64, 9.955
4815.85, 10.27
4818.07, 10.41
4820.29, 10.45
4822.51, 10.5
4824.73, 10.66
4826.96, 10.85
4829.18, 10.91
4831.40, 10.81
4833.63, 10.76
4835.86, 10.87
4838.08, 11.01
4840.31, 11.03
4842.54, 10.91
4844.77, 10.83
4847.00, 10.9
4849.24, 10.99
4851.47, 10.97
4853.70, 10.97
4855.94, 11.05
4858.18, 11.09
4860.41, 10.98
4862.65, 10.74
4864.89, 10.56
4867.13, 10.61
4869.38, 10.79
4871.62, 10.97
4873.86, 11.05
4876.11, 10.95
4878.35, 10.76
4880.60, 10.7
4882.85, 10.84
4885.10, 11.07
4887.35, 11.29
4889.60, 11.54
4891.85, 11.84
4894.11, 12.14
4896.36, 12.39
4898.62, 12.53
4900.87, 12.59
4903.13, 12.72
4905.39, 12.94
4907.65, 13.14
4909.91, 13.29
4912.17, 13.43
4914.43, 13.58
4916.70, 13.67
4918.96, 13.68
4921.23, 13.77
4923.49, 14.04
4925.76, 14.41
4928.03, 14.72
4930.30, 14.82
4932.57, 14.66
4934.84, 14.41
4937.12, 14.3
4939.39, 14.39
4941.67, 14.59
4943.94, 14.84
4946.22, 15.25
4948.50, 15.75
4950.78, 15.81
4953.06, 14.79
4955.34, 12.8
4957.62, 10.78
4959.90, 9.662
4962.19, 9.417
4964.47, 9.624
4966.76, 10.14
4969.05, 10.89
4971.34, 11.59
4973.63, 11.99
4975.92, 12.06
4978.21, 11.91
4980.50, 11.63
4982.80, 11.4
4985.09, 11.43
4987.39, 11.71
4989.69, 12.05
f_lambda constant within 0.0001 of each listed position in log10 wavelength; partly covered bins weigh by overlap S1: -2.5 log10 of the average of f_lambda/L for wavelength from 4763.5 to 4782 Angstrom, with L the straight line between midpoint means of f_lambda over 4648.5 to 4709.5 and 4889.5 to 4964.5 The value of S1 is 0.38 mag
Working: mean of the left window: 11.8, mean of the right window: 13.4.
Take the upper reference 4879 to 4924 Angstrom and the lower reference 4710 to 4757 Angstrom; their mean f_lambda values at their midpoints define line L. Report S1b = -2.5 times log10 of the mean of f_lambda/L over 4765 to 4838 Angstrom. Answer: 0.24 mag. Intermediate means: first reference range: 12.3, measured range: 9.9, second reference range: 12.5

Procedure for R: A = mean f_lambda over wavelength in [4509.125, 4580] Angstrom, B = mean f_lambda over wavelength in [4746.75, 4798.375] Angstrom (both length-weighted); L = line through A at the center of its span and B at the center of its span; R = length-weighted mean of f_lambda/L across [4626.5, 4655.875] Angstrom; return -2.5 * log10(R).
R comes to -0.087 mag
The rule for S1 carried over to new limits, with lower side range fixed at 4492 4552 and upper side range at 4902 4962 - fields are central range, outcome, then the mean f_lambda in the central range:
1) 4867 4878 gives 0.21 mag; 10.9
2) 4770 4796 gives 0.34 mag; 9.15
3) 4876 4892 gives 0.20 mag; 11.1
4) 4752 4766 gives 0.10 mag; 11.2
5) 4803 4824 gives 0.25 mag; 10.1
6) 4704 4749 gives -0.03 mag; 12.3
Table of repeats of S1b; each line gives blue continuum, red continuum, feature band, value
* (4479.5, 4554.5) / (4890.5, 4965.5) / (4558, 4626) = -0.139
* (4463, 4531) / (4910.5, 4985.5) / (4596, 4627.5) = -0.152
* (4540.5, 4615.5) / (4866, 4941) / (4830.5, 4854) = 0.147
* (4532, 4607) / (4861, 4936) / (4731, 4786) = 0.117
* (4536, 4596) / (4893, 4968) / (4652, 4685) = 0.033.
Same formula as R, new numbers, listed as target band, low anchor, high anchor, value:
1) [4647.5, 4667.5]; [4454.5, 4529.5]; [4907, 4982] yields -0.11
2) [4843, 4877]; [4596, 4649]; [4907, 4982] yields 0.18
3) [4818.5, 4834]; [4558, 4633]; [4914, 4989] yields 0.19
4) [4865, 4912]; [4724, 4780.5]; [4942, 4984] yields 0.01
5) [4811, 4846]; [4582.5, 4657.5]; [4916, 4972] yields 0.20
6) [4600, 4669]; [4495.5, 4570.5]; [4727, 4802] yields -0.14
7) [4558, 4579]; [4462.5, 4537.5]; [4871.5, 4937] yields -0.19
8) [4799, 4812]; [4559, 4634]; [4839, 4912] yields 0.13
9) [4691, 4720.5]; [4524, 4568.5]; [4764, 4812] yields -0.24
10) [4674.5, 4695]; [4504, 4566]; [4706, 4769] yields 0.03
